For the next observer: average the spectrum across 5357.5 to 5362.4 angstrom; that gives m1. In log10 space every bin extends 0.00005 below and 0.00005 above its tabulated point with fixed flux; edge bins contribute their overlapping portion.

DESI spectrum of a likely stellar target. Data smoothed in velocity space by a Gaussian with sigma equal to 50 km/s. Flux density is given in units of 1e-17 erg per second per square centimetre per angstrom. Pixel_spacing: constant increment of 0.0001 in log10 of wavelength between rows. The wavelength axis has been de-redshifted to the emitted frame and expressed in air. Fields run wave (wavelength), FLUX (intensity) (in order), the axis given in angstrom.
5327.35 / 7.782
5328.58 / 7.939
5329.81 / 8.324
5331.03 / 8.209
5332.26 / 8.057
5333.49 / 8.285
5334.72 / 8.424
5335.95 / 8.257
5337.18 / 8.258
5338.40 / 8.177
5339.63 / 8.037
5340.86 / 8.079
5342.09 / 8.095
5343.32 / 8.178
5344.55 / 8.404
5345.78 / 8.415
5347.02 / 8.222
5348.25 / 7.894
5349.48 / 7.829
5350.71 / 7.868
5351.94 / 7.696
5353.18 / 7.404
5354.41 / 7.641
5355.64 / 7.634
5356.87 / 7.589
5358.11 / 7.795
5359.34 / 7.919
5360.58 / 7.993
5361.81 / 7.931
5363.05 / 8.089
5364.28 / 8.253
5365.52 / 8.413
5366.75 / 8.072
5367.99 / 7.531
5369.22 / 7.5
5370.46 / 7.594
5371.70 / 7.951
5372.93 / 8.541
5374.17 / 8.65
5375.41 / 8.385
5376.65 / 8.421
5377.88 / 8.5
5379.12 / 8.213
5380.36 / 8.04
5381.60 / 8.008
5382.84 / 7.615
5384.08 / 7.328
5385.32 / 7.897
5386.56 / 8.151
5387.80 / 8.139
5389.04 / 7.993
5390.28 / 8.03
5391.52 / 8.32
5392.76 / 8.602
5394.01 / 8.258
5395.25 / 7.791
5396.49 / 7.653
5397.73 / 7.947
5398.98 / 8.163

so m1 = 7.91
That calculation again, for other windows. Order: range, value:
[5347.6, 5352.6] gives 7.82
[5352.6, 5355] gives 7.53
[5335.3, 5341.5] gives 8.17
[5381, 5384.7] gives 7.65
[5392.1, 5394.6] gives 8.41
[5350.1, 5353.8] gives 7.65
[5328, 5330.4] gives 8.12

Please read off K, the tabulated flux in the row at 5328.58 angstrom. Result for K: 7.939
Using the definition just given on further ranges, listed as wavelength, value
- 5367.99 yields 7.531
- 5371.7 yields 7.951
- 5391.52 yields 8.32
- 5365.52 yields 8.413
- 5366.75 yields 8.072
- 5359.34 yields 7.919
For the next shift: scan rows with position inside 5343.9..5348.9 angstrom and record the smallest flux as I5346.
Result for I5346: 7.894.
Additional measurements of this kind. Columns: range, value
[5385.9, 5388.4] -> 8.139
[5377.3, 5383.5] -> 7.615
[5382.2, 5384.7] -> 7.328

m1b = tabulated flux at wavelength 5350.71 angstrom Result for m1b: 7.868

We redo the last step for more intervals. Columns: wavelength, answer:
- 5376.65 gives 8.421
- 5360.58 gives 7.993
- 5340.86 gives 8.079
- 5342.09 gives 8.095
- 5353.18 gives 7.404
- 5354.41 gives 7.641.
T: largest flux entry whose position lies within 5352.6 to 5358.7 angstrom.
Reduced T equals 7.795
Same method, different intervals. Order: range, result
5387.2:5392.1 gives 8.32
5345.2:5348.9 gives 8.415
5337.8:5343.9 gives 8.178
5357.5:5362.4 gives 7.993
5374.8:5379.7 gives 8.5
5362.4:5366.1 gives 8.413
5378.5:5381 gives 8.213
